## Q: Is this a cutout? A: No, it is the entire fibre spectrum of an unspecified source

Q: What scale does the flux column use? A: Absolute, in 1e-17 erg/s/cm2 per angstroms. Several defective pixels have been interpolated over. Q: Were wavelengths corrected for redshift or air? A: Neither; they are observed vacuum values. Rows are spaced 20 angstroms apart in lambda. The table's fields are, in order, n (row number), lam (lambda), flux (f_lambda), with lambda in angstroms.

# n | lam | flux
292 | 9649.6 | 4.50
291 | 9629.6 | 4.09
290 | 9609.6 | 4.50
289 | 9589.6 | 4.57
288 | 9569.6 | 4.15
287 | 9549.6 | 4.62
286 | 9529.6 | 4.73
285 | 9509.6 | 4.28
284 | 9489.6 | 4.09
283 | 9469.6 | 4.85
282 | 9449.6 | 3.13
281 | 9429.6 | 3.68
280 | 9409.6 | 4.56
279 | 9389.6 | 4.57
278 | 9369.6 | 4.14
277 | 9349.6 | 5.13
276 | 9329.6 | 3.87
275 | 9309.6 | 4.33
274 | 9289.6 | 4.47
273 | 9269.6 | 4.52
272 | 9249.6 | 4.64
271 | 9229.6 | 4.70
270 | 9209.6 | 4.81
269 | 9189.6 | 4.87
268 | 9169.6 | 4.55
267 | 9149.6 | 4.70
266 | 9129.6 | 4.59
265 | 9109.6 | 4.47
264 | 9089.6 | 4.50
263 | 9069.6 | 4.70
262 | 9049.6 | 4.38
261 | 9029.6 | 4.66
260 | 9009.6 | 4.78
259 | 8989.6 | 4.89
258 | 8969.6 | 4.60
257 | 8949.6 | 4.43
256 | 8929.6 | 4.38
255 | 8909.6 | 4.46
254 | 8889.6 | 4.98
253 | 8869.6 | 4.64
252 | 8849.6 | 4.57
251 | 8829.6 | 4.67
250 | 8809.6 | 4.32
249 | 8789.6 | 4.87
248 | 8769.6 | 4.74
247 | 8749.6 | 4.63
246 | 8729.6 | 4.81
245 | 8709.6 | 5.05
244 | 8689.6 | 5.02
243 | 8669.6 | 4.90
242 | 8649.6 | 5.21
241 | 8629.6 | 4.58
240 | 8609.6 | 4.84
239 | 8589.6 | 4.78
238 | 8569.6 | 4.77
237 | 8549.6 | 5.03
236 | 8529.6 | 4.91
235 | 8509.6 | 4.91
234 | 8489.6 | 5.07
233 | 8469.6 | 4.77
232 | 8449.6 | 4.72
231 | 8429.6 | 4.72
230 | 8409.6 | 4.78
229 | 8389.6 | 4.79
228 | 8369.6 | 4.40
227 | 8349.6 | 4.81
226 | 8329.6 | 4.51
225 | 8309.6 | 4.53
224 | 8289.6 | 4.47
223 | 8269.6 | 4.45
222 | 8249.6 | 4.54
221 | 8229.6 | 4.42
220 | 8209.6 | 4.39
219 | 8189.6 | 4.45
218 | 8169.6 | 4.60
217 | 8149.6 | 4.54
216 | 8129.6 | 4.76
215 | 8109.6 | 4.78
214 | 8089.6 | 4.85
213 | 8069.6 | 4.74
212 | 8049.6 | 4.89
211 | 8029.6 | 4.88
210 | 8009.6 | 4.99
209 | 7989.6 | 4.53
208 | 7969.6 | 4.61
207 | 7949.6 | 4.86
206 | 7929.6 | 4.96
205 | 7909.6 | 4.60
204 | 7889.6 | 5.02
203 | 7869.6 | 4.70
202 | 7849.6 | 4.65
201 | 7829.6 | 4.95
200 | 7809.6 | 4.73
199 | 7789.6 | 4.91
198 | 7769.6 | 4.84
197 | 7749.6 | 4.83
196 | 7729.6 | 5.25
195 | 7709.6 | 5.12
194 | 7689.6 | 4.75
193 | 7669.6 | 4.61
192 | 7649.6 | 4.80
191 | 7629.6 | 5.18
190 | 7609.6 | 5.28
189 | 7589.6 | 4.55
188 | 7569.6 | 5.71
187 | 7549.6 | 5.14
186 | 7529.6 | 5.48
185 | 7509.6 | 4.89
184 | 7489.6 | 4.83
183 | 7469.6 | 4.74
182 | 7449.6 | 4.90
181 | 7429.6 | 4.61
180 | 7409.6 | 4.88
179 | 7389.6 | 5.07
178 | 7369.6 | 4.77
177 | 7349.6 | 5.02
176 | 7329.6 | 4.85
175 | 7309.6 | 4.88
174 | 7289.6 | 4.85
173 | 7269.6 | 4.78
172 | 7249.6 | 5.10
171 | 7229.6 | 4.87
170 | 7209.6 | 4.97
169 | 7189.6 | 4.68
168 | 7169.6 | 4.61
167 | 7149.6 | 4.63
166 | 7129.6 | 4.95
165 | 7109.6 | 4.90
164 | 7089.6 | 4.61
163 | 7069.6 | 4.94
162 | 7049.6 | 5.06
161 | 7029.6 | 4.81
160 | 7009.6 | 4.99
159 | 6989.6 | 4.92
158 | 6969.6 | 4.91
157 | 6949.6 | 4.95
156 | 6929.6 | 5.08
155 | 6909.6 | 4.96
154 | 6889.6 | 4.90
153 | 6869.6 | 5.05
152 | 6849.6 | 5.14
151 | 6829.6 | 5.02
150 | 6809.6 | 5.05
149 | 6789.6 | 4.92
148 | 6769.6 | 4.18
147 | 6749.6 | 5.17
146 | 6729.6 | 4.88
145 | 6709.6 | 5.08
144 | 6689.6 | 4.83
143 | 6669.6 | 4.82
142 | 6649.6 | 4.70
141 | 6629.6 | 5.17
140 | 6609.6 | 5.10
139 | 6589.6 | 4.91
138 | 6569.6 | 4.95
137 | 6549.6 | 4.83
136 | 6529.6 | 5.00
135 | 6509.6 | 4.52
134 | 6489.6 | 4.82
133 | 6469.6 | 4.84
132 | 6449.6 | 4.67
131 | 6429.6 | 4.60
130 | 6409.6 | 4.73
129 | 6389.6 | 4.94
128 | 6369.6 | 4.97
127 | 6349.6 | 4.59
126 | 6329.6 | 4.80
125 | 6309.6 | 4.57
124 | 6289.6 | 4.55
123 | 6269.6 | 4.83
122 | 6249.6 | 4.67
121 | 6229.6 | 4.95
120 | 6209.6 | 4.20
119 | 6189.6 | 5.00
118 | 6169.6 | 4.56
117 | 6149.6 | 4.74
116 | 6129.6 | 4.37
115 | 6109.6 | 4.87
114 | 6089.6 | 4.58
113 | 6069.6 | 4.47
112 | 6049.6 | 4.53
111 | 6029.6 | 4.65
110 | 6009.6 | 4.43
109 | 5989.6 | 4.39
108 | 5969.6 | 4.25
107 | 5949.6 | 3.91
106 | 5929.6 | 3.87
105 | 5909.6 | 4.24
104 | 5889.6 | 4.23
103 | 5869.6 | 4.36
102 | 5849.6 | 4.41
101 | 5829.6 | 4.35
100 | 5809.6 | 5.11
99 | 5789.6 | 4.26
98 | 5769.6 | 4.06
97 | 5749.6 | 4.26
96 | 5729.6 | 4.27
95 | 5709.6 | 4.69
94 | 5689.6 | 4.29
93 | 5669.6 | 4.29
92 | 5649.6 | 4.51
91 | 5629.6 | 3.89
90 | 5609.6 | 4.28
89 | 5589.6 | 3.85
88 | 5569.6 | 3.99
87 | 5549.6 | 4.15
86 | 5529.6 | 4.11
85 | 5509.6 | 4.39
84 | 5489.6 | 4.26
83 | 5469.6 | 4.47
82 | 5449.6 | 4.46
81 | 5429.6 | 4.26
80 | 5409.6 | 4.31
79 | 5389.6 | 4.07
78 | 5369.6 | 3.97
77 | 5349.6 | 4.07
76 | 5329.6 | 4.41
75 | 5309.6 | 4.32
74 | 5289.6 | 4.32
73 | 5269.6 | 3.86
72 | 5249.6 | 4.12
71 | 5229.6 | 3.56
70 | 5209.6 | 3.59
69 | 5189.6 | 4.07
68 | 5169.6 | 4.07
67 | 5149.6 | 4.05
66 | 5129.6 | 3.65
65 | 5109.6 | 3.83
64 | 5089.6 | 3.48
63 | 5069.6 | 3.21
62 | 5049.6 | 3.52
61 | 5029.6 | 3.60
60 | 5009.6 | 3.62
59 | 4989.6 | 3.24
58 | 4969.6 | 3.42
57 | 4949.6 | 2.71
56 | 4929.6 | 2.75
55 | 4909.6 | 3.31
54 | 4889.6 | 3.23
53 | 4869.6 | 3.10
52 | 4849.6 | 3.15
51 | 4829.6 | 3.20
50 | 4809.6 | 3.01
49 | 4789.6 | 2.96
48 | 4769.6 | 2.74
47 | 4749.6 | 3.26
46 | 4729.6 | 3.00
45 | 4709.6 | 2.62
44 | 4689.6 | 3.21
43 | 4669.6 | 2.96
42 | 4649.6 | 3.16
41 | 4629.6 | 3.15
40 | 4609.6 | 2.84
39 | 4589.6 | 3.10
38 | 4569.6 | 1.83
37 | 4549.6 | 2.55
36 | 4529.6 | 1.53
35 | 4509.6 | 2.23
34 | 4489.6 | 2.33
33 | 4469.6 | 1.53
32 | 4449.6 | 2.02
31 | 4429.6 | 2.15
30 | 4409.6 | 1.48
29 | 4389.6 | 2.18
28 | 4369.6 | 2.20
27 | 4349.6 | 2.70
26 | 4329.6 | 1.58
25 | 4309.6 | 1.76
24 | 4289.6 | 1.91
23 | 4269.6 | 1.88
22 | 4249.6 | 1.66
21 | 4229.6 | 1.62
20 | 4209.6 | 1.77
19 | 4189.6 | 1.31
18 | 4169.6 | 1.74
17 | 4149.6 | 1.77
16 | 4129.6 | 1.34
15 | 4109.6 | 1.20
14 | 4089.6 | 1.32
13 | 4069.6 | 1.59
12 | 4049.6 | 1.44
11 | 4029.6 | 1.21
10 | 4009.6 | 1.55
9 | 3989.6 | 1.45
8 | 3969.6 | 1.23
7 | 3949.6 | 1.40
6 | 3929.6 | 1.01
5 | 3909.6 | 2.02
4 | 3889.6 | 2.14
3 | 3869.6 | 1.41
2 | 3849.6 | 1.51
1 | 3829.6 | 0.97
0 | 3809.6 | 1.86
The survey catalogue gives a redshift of 0.15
